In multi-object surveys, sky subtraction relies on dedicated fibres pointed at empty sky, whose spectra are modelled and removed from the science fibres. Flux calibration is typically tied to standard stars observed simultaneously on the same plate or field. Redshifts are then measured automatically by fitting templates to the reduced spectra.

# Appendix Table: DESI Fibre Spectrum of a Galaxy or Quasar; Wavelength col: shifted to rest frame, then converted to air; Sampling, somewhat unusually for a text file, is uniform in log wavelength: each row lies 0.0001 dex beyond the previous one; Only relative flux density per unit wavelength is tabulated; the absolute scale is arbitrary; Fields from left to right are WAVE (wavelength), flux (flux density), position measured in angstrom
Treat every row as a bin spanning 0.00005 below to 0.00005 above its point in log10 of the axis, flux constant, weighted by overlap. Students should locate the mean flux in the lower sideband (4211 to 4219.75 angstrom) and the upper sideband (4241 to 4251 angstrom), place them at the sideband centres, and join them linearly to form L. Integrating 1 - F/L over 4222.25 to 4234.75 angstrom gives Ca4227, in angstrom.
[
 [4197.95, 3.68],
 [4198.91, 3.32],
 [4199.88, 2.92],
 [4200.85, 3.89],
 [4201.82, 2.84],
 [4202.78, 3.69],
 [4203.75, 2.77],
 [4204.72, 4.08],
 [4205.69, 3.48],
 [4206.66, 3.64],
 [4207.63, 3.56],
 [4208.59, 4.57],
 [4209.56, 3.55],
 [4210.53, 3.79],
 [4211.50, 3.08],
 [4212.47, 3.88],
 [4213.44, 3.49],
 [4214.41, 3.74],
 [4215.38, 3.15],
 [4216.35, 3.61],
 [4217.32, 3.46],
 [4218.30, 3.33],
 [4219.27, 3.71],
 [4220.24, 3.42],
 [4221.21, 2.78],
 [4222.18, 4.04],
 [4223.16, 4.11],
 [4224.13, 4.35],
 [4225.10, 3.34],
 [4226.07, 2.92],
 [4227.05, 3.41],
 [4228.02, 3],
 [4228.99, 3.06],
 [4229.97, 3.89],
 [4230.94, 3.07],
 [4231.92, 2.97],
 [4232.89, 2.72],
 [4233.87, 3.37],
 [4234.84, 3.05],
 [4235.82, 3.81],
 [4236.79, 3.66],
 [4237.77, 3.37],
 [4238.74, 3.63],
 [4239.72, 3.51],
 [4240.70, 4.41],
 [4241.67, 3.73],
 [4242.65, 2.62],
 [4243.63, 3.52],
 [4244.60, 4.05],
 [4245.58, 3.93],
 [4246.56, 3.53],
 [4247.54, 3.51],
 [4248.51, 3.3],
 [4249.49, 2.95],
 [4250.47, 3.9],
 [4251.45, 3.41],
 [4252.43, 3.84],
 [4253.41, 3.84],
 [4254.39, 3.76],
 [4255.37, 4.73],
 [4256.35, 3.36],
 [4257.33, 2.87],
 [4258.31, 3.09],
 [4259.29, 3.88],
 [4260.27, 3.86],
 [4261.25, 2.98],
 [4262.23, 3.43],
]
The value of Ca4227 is 0.5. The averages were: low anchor 3.49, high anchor 3.52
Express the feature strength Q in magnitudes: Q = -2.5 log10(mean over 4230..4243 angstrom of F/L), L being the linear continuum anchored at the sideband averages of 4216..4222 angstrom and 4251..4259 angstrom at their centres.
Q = 0.03 mag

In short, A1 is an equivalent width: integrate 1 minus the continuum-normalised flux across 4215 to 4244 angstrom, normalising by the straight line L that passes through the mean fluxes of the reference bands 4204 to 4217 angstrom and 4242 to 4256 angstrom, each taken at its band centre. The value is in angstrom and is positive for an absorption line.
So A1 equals 1.6 angstrom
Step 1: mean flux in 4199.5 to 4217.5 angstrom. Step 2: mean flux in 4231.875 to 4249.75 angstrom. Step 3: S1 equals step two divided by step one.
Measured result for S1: 0.98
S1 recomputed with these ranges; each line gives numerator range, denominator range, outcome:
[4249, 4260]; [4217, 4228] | 1.03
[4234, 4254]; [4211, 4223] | 1.02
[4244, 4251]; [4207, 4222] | 1.01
